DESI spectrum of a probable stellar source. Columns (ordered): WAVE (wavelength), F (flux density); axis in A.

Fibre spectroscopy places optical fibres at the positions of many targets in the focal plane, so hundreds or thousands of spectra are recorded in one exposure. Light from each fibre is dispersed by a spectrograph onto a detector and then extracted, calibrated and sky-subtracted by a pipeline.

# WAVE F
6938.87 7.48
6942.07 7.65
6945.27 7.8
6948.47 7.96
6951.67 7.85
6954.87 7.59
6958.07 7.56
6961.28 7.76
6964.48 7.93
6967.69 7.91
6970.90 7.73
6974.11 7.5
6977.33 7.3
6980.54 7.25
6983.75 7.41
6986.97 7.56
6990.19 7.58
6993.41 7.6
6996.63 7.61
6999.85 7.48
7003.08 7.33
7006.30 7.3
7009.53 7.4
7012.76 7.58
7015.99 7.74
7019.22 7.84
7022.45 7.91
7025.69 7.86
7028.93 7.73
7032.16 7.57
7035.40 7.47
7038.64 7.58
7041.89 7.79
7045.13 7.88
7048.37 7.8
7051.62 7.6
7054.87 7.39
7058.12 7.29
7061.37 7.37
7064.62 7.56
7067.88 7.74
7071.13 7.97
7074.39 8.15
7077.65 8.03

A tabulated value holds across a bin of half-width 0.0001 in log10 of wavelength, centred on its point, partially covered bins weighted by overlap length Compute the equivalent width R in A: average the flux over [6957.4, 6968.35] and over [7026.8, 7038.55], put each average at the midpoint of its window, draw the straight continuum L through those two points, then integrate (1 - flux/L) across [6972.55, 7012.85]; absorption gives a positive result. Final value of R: 1.4 A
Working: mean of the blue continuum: 7.8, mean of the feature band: 7.45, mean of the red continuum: 7.6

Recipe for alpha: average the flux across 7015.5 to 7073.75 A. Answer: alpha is 7.68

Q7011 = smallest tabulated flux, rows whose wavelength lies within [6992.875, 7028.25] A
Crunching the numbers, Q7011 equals 7.3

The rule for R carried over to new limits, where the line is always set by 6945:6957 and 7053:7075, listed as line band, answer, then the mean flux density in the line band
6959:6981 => 0.3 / 7.64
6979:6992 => 0.5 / 7.45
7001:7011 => 0.5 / 7.35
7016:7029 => -0.3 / 7.83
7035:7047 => -0.1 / 7.71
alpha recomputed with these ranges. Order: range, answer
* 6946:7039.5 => 7.62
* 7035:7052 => 7.71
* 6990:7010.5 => 7.47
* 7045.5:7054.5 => 7.68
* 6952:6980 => 7.65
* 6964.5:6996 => 7.56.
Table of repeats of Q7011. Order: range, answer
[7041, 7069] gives 7.29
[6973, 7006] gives 7.25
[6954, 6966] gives 7.56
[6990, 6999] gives 7.58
